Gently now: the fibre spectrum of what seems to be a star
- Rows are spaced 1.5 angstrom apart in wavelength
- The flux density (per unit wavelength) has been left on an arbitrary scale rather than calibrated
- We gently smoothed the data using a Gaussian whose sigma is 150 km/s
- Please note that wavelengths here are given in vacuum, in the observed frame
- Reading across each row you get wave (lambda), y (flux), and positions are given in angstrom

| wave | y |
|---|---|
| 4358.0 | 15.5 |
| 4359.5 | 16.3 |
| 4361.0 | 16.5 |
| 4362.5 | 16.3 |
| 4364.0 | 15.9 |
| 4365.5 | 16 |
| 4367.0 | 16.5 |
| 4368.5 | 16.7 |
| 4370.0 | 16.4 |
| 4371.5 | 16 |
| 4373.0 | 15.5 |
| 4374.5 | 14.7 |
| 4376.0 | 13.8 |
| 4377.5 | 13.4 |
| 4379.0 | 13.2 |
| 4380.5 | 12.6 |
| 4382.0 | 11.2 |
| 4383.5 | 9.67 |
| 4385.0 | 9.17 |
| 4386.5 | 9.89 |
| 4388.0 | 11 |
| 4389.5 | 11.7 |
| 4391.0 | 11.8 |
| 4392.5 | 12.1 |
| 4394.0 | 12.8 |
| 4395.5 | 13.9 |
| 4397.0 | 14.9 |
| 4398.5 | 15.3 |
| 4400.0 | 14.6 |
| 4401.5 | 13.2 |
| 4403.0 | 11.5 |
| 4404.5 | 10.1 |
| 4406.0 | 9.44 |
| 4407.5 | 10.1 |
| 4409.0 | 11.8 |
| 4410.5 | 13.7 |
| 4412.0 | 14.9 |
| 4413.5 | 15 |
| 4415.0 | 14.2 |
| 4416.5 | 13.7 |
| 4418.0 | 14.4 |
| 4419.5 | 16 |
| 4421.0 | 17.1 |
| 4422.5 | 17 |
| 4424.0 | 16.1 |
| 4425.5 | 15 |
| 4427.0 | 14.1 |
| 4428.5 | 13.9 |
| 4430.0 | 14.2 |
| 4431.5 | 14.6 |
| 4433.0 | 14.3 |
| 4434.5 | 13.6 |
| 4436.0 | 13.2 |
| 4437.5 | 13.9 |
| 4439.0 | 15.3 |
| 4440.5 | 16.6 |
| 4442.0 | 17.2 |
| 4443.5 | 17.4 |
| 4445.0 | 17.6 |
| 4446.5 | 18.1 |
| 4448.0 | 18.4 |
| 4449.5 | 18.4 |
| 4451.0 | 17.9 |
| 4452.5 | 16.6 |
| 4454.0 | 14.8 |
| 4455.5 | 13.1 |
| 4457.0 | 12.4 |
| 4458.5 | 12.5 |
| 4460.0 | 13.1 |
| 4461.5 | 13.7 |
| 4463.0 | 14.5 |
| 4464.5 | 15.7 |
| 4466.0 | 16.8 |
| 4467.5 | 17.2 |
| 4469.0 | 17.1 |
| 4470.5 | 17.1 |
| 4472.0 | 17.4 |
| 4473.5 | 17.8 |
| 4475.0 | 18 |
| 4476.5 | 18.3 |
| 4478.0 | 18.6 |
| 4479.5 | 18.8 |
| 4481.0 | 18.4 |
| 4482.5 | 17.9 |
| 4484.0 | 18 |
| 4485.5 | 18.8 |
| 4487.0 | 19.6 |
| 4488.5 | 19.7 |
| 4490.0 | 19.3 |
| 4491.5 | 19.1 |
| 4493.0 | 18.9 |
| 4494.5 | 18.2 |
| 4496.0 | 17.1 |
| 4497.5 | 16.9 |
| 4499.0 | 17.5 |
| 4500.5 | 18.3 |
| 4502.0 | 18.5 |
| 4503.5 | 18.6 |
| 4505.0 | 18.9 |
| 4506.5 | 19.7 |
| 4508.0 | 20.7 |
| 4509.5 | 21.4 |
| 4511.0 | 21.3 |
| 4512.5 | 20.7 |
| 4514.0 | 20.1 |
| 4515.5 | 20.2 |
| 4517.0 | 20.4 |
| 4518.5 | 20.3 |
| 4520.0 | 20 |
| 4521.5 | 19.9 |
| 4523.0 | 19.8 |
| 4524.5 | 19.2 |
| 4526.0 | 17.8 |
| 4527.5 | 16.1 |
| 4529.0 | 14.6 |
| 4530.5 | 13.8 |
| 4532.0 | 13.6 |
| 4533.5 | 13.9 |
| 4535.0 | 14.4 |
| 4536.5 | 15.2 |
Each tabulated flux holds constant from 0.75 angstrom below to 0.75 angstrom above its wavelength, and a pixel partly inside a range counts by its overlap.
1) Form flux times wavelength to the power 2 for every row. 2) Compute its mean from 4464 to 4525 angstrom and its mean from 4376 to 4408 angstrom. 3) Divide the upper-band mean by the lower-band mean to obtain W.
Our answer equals 1.6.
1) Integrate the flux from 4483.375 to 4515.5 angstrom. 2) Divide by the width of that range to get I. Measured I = 19.1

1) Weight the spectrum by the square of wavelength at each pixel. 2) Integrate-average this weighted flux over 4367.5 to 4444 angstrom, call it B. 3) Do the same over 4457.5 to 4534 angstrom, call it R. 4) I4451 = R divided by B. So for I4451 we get 1.4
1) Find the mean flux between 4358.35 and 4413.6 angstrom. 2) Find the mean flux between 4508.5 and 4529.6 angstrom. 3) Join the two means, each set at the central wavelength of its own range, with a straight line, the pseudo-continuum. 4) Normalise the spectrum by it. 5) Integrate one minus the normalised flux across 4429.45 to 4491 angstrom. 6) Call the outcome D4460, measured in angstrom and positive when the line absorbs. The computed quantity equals 1.18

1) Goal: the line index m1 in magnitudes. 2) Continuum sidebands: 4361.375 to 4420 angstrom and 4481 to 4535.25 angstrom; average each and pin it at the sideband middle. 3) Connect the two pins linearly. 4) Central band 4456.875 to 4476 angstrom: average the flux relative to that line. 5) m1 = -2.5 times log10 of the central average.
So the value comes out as 0.06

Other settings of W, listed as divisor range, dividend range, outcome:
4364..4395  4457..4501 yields 1.36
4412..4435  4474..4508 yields 1.28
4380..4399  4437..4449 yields 1.45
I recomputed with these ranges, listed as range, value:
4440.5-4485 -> 16.7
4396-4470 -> 14.8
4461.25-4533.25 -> 18.2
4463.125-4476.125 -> 17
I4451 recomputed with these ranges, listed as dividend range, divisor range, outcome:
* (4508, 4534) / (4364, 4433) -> 1.43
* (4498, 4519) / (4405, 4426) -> 1.46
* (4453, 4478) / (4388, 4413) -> 1.28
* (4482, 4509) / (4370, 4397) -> 1.55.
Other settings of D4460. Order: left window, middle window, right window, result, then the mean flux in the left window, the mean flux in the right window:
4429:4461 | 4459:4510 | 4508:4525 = 0.7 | 15.4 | 20.3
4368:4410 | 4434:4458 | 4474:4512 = 0.2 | 12.7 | 18.8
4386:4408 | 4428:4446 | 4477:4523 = -0.3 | 12.2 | 19.2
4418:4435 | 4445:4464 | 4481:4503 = 1.2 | 15.1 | 18.4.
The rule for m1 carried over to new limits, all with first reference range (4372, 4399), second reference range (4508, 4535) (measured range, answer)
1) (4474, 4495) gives -0.115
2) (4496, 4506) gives -0.035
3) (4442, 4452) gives -0.175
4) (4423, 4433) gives -0.021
